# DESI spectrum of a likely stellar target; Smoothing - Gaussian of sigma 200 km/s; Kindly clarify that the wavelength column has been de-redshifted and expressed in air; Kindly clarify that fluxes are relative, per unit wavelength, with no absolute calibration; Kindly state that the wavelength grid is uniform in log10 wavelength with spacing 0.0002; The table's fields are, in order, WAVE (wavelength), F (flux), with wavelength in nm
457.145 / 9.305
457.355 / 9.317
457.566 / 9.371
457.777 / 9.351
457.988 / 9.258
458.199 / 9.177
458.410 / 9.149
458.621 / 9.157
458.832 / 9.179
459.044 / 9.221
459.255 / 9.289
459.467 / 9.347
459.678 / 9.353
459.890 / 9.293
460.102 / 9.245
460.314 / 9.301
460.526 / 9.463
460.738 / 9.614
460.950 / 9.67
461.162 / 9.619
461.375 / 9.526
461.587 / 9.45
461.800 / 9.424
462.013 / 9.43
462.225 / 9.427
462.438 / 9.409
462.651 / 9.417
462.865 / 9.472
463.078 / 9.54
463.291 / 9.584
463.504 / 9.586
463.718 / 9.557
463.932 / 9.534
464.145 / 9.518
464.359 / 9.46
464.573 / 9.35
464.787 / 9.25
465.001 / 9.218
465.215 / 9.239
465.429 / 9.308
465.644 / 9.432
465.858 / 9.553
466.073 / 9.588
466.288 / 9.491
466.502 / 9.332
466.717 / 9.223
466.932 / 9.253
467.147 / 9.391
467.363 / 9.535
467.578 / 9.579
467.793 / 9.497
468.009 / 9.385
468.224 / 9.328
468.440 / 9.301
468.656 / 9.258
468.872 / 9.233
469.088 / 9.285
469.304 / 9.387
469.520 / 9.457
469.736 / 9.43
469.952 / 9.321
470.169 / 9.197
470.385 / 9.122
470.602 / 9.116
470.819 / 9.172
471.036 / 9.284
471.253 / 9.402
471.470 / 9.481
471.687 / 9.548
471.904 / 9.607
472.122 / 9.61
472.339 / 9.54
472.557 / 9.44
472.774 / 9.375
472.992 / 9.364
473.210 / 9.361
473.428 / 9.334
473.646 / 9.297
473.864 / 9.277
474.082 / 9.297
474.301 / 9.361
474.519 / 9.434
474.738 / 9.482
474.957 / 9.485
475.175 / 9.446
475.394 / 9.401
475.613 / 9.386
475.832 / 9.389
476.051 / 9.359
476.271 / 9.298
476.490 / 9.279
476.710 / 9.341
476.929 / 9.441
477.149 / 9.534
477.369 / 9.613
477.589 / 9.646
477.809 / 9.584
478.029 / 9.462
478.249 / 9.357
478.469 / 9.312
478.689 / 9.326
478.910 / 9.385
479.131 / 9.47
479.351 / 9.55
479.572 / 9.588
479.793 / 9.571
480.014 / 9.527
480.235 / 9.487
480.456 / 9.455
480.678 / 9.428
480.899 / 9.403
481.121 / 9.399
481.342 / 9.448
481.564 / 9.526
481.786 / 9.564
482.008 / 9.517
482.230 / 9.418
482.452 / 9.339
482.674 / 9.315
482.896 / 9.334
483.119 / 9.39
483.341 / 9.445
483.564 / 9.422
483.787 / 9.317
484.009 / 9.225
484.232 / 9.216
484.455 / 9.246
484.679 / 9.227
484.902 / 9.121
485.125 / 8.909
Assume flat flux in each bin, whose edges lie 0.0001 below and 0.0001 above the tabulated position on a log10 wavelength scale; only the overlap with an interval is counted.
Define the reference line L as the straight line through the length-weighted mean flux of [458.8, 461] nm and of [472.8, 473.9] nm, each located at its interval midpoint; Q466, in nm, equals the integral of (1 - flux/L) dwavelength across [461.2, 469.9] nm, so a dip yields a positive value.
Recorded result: -0.06 nm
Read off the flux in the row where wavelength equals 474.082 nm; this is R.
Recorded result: 9.297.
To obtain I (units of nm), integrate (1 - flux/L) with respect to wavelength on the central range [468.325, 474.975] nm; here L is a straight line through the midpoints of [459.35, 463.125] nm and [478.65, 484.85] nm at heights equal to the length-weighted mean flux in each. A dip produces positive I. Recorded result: 0.04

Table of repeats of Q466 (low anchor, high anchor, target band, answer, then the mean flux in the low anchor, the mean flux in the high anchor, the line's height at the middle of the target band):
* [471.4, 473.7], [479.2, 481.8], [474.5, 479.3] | 0.02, 9.45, 9.49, 9.48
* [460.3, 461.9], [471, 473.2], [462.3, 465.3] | 0.02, 9.52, 9.47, 9.51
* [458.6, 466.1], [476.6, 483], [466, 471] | 0.05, 9.42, 9.46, 9.43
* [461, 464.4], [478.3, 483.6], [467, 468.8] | 0.02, 9.5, 9.44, 9.48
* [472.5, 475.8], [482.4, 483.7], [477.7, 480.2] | -0.02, 9.38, 9.37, 9.38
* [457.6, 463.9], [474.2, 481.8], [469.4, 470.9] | 0.03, 9.4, 9.45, 9.43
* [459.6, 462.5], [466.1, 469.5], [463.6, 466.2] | 0.00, 9.45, 9.37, 9.4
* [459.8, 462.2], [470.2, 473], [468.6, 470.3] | 0.01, 9.46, 9.39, 9.4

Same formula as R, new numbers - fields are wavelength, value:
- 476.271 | 9.298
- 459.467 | 9.347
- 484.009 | 9.225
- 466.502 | 9.332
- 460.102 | 9.245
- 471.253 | 9.402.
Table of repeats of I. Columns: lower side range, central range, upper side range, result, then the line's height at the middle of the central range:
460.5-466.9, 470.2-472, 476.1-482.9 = 0.02 nm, 9.45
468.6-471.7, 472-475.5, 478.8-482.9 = -0.02 nm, 9.36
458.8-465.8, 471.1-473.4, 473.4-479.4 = -0.01 nm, 9.41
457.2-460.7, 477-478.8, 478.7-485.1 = -0.02 nm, 9.38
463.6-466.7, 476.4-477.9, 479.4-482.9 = -0.01 nm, 9.45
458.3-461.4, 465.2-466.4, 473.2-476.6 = -0.01 nm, 9.36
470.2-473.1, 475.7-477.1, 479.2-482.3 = 0.01 nm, 9.44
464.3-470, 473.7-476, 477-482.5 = 0.01 nm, 9.44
